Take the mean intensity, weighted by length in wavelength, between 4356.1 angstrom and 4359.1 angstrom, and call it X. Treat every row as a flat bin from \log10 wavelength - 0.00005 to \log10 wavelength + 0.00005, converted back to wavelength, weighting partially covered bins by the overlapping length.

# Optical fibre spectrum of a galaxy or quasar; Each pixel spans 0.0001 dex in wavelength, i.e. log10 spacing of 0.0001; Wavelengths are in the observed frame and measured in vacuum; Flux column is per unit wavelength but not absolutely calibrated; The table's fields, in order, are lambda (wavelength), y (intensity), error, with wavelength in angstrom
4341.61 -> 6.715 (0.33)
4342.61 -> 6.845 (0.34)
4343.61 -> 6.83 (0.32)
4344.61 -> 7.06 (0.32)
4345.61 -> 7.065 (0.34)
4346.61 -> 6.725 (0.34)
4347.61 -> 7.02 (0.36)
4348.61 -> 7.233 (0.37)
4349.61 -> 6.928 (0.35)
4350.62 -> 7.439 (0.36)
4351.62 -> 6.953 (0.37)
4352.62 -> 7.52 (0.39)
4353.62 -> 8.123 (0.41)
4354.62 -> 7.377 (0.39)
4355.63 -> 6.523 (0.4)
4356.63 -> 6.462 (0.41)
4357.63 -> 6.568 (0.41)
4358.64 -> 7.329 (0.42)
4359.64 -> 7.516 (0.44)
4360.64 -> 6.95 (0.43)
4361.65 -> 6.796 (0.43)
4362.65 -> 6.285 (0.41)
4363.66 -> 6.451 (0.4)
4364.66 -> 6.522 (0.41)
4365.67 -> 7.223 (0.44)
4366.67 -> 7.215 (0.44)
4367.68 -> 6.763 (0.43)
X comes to 6.78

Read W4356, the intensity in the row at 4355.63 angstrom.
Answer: 6.523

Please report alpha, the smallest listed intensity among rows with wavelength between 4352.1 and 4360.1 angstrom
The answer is 6.462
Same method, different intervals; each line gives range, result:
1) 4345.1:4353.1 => 6.725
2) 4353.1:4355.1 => 7.377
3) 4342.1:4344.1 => 6.83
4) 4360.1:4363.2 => 6.285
